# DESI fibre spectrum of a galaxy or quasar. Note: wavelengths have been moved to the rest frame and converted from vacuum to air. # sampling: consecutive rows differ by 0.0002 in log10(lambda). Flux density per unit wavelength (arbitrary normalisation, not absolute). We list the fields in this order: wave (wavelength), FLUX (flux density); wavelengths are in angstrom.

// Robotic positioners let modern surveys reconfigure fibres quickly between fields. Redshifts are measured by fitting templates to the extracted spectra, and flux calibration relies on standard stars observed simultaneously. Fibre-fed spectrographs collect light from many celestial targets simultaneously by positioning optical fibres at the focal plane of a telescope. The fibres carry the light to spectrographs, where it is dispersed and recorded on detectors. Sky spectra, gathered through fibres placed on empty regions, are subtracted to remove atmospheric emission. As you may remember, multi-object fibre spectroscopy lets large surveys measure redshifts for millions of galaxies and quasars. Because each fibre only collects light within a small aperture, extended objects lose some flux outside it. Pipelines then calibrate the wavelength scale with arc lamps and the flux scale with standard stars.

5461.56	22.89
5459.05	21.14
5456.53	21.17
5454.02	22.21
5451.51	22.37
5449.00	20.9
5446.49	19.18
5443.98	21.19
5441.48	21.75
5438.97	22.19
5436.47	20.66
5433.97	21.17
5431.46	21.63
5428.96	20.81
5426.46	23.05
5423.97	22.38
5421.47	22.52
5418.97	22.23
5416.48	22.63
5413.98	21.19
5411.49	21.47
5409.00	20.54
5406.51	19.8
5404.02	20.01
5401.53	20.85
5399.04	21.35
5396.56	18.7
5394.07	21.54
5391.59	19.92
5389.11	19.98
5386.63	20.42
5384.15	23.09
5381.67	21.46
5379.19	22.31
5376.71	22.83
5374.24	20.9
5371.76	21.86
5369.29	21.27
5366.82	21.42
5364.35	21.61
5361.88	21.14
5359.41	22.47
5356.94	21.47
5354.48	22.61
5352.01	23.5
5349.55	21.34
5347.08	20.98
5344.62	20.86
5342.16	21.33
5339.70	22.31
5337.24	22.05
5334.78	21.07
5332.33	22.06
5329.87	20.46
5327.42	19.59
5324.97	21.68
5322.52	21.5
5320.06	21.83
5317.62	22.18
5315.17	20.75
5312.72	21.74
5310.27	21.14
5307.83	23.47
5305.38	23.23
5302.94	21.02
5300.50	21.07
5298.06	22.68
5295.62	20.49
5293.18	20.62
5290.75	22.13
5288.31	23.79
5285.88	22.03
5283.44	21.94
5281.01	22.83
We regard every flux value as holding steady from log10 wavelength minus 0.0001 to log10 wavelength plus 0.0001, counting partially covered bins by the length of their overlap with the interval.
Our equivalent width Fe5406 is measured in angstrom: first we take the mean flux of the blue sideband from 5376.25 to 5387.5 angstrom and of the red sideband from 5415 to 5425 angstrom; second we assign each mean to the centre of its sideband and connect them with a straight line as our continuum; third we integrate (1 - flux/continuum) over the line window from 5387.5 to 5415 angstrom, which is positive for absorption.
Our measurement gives 2.14 angstrom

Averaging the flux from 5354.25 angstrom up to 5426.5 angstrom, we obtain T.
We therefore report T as 21.4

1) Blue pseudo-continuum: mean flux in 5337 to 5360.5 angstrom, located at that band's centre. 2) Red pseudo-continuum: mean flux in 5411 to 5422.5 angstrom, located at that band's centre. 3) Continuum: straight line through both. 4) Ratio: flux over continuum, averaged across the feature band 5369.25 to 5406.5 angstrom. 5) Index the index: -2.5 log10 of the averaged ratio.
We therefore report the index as 0.05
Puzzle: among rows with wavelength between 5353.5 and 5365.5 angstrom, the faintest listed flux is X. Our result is 21.14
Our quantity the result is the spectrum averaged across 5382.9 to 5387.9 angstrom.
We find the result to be 21.7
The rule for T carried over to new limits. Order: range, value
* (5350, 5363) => 22.2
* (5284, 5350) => 21.6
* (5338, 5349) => 21.4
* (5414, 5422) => 22.2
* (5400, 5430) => 21.5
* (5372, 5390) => 21.6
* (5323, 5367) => 21.6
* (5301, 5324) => 21.8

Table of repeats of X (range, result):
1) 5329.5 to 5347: 20.46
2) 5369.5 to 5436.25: 18.7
